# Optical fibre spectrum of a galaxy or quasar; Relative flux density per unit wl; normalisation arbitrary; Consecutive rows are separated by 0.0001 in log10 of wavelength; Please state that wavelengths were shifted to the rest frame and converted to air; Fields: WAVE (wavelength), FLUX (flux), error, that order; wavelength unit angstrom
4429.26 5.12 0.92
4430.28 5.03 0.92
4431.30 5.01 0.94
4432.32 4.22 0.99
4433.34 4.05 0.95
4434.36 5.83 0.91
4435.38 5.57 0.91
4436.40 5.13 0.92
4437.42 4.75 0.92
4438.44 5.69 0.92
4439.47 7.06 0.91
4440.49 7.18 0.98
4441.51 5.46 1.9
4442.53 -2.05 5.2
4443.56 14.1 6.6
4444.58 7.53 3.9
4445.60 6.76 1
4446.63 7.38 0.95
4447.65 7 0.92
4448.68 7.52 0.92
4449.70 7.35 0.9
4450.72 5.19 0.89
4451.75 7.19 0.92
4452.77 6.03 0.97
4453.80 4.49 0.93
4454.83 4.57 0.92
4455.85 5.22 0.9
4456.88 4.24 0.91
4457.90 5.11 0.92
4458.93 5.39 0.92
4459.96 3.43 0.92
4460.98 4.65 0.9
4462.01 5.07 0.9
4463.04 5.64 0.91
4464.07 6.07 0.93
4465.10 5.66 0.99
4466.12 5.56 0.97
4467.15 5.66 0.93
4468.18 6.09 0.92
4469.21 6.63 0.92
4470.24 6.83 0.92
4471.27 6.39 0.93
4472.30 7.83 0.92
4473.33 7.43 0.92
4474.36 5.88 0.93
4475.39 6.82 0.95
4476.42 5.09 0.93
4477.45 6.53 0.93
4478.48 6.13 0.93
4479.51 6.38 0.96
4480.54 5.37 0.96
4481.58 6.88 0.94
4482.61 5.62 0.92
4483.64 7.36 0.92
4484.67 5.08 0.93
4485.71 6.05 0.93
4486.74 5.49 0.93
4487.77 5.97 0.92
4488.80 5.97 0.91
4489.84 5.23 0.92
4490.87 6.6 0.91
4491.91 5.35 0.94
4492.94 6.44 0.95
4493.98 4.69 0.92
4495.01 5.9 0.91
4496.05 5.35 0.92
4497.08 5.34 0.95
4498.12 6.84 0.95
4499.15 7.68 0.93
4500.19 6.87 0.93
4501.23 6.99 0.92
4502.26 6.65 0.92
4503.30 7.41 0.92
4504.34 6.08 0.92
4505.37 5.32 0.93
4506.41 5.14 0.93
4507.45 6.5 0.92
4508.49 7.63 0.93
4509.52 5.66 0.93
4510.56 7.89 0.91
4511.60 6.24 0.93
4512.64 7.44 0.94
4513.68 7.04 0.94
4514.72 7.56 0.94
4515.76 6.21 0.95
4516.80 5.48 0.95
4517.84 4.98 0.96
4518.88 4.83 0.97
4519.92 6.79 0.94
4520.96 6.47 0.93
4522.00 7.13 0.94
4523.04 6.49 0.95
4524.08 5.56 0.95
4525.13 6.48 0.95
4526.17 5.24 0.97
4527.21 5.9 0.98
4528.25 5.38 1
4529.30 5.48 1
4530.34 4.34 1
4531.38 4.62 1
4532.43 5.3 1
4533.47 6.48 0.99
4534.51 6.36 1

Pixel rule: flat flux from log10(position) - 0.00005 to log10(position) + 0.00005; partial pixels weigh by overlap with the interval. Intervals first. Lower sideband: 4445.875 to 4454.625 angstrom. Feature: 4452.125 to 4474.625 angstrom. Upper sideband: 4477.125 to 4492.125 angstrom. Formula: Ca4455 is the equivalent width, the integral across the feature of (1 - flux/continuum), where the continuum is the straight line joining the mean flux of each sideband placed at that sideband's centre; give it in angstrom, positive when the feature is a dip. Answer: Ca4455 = 2.26 angstrom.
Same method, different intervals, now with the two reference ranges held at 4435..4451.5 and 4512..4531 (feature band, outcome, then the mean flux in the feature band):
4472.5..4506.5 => 0.14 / 6.15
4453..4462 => 2.29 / 4.7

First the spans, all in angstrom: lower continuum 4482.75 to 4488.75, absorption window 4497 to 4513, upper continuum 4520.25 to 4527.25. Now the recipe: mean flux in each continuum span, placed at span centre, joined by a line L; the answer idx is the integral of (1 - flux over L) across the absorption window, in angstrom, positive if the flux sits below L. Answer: -1.40 angstrom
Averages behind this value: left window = 5.97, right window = 6.22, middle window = 6.63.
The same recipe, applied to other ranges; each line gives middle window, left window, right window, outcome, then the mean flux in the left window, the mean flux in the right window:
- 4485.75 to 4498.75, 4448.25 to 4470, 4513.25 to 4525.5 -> 0.3 angstrom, 5.57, 6.24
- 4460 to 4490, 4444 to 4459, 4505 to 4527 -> 0.8 angstrom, 6.12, 6.29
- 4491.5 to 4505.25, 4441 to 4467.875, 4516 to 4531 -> -1.2 angstrom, 5.78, 5.75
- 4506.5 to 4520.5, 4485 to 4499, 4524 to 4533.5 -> -2.1 angstrom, 5.83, 5.42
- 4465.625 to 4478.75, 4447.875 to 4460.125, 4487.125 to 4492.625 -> -1.5 angstrom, 5.57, 5.84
